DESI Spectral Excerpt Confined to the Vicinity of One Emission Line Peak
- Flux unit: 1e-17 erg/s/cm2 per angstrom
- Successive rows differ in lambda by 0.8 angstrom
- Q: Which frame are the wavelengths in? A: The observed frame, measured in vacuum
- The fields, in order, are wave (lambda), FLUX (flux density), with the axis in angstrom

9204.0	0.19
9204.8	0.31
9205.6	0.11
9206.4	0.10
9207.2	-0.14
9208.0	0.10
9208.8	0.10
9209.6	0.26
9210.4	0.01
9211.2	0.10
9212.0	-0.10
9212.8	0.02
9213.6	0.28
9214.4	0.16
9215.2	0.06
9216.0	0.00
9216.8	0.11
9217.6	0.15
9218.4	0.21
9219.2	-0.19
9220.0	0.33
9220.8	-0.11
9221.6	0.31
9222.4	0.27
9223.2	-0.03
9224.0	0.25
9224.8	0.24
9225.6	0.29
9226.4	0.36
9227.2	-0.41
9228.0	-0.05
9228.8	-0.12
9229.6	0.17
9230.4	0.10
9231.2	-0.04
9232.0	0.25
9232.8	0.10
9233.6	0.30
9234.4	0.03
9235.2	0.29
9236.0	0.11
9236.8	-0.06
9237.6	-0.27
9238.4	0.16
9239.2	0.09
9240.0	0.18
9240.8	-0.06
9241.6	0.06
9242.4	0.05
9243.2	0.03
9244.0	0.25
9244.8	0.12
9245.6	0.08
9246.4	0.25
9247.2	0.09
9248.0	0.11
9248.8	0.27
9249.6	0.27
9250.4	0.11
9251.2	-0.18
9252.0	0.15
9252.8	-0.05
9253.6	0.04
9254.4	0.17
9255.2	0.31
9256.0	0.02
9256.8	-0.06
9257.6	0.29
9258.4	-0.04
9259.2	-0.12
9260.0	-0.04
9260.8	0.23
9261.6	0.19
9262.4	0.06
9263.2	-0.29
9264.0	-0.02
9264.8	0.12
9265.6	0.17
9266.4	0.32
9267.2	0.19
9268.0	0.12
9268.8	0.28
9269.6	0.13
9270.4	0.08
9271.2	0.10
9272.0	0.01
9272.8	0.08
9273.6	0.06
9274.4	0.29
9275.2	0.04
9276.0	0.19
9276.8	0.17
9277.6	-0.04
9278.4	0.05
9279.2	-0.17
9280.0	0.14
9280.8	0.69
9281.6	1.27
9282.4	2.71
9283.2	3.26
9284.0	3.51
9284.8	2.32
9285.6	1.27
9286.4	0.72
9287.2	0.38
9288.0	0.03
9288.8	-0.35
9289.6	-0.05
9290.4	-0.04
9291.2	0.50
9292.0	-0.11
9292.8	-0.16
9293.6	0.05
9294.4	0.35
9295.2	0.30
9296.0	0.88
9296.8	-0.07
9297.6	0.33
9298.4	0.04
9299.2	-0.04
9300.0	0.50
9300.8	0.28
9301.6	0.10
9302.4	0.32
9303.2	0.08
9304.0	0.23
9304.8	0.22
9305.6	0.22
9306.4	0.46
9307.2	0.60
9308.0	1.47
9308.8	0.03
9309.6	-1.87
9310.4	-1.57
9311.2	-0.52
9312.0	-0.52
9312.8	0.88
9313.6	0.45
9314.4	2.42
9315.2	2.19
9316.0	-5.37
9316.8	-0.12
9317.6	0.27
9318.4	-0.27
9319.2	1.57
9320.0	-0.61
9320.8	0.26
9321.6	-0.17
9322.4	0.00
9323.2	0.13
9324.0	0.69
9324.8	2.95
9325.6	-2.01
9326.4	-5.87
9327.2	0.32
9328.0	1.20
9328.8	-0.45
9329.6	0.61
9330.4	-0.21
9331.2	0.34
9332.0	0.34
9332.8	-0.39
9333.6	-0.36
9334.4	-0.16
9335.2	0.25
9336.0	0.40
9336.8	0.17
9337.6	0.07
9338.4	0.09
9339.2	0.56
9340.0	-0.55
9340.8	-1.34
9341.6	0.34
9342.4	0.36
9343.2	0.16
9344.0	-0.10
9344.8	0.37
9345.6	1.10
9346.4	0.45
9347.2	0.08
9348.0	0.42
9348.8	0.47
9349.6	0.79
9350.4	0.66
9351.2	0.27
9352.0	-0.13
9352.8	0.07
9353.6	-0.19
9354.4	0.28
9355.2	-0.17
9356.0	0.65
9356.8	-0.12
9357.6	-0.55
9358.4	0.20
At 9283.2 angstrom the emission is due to [O III]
